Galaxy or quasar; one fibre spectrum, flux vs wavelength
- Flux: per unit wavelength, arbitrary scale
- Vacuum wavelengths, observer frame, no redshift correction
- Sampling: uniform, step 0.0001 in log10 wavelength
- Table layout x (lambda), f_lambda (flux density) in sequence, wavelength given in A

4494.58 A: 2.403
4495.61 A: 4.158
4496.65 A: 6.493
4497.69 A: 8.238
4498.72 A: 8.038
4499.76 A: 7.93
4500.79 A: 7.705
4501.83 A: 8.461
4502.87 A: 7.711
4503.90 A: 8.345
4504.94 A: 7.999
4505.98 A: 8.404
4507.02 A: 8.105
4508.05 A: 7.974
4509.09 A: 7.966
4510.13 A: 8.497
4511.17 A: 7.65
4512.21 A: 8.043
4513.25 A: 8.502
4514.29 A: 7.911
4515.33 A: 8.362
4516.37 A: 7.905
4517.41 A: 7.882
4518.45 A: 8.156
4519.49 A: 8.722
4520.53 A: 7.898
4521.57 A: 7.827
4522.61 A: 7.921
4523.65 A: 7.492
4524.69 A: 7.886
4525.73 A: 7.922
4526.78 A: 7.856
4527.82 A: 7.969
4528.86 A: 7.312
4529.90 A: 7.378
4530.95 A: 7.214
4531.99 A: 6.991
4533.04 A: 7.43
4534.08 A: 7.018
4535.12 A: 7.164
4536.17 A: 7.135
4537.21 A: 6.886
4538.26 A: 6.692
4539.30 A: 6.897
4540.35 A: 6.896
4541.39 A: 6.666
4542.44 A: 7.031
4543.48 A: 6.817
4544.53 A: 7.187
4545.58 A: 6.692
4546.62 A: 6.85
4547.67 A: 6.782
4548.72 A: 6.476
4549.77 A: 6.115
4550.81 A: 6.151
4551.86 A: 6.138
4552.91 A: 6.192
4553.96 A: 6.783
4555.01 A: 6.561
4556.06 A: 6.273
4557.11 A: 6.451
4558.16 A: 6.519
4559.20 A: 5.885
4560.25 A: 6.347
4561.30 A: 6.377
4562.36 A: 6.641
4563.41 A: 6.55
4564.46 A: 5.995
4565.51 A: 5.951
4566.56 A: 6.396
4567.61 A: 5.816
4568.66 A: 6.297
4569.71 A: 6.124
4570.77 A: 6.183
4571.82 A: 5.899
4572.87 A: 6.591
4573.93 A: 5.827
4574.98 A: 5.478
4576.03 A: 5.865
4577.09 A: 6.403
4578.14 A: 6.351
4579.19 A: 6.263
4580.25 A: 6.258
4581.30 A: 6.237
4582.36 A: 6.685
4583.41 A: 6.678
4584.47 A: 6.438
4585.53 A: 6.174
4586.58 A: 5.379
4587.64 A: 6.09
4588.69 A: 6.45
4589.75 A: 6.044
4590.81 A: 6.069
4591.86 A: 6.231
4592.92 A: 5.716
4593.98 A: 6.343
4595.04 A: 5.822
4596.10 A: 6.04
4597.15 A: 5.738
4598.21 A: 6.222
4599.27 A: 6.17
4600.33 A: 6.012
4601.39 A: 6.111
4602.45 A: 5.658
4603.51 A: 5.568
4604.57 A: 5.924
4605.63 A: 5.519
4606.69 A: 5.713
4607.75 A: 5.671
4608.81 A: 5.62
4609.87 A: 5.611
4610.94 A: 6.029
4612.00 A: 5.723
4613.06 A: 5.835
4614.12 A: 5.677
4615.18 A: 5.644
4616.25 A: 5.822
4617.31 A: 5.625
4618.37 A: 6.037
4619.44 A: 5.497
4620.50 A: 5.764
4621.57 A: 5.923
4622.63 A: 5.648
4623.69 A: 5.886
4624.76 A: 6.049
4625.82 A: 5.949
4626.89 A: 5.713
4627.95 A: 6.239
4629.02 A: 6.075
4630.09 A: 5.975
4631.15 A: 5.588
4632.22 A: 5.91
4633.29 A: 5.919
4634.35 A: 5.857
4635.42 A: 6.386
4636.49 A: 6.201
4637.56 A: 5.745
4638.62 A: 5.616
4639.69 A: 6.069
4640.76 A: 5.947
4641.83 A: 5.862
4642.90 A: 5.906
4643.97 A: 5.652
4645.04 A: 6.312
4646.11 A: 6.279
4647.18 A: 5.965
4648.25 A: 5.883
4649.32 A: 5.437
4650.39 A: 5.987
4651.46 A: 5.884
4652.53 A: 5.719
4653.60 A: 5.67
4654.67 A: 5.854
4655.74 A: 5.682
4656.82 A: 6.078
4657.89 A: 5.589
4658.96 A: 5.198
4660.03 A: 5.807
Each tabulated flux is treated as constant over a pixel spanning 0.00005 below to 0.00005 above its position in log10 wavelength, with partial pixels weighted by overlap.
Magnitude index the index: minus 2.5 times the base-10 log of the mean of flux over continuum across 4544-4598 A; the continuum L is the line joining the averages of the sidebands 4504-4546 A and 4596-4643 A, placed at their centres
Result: 0.08 mag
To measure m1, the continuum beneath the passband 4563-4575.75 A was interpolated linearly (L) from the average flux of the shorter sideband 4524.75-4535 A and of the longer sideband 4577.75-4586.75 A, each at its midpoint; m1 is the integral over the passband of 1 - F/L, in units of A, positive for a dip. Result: 1.0 A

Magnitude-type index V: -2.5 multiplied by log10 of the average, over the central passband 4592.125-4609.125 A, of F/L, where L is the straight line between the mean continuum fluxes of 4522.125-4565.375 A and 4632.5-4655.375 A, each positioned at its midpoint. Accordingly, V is 0.08 mag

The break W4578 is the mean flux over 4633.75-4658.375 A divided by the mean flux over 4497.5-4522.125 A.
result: 0.7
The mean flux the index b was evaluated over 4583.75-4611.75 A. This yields 5.94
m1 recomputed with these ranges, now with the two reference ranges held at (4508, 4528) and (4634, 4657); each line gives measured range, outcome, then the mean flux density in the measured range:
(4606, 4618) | 1.4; 5.73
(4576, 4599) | 2.3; 6.17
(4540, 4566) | 3.3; 6.49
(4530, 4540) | 0.9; 7.05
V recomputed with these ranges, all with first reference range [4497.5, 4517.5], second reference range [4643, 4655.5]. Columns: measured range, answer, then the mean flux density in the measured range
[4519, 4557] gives 0.08 mag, 7.08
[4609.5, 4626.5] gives 0.10 mag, 5.79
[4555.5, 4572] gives 0.16 mag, 6.24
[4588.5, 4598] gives 0.12 mag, 6.04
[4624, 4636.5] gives 0.04 mag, 5.97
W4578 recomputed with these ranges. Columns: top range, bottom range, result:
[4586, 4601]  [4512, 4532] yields 0.77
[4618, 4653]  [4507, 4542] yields 0.77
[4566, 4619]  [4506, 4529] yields 0.75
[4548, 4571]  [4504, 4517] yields 0.78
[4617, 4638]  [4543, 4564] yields 0.91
